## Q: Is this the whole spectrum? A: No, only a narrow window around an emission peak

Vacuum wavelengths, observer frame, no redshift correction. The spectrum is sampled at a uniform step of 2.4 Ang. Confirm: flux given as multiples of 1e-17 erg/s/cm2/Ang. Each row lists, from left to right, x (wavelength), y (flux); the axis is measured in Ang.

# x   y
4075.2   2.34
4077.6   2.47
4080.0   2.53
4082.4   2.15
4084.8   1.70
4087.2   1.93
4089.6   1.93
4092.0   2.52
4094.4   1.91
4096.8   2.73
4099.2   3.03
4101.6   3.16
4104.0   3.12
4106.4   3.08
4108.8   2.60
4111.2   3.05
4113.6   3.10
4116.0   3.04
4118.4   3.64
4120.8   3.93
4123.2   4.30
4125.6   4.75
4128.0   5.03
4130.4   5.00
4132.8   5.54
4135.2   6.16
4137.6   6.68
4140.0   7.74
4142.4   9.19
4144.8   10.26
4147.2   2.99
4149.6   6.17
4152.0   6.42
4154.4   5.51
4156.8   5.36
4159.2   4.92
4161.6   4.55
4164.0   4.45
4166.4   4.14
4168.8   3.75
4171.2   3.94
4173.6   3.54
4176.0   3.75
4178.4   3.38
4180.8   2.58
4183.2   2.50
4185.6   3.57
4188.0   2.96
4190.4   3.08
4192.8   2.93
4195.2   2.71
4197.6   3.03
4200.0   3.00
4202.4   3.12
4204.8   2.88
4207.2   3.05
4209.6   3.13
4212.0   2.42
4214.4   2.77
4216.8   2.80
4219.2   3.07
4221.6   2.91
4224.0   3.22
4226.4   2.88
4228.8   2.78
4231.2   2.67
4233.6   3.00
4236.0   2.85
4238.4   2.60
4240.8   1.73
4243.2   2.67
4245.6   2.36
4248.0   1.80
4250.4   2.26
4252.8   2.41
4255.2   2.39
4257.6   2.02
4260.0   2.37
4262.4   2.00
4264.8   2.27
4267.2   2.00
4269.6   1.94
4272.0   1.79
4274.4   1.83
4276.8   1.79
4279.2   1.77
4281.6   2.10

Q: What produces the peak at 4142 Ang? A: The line Lyman alpha 1216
